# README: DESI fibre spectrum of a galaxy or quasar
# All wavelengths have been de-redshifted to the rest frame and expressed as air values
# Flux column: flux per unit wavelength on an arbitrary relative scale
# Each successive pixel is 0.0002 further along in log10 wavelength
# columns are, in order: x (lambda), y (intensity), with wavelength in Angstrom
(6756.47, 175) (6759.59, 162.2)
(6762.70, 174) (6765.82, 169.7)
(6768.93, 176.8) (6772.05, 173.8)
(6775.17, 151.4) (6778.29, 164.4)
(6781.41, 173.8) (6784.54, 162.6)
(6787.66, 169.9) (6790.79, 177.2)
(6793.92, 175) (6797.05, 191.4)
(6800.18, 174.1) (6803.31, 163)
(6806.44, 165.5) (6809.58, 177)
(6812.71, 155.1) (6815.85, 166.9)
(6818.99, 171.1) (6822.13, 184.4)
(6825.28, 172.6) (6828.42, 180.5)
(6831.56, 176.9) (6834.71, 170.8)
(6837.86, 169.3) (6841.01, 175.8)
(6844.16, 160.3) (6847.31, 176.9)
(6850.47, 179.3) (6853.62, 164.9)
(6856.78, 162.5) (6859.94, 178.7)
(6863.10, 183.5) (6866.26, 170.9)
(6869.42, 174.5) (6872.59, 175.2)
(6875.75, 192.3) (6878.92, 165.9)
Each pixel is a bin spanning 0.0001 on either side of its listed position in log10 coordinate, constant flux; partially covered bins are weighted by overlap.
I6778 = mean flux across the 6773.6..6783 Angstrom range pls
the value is 163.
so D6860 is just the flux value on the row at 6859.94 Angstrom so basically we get 178.7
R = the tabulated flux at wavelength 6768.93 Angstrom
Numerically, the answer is 176.8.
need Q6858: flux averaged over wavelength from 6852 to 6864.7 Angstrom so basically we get 172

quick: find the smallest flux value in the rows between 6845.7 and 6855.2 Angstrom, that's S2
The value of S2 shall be 164.9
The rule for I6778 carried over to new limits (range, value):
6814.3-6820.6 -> 169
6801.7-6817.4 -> 166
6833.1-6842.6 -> 172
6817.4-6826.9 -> 176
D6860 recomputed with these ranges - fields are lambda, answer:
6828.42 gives 180.5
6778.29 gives 164.4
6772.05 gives 173.8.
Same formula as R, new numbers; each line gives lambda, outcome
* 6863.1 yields 183.5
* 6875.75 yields 192.3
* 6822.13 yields 184.4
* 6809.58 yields 177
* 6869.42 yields 174.5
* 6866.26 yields 170.9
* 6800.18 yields 174.1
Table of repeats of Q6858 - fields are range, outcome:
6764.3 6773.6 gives 174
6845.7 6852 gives 178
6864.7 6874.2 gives 174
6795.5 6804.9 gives 176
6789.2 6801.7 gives 179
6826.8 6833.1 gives 179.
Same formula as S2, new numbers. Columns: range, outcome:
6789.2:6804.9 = 163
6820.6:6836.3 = 170.8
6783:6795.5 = 162.6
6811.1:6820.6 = 155.1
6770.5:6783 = 151.4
